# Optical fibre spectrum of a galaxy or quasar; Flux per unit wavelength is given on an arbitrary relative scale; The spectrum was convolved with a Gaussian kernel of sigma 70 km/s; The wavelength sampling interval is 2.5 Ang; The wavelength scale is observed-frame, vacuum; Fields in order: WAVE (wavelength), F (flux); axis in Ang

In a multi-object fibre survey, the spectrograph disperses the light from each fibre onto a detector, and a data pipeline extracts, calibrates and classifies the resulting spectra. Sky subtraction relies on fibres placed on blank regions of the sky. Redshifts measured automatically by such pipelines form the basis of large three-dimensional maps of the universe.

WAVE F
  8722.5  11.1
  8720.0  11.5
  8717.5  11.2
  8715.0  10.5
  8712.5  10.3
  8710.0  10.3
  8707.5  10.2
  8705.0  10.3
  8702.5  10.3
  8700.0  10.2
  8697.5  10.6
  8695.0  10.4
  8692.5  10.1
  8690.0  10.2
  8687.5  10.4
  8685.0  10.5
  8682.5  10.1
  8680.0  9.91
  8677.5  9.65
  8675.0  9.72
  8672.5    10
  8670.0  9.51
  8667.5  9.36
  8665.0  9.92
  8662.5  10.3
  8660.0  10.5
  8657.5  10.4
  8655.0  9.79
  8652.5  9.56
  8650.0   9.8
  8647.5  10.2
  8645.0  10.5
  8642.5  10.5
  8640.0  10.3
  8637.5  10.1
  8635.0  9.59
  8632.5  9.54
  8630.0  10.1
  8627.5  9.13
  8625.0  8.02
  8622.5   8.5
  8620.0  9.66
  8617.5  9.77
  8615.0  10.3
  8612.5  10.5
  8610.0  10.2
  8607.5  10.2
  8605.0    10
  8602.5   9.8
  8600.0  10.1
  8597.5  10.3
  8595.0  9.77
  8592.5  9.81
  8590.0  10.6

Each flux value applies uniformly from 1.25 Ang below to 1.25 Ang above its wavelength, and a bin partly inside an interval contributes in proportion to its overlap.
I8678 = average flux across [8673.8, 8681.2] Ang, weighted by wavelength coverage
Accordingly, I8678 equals 9.76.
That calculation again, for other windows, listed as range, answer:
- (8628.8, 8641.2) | 9.92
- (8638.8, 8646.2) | 10.4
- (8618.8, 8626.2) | 8.73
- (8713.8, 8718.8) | 10.9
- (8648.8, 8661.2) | 10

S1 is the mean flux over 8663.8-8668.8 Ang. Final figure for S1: 9.64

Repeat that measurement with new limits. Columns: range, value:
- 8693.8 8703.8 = 10.4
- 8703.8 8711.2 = 10.3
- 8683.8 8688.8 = 10.4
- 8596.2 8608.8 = 10.1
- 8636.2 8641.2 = 10.2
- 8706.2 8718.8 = 10.5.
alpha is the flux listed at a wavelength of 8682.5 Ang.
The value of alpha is 10.1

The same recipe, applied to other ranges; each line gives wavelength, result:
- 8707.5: 10.2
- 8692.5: 10.1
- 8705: 10.3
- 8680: 9.91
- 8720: 11.5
